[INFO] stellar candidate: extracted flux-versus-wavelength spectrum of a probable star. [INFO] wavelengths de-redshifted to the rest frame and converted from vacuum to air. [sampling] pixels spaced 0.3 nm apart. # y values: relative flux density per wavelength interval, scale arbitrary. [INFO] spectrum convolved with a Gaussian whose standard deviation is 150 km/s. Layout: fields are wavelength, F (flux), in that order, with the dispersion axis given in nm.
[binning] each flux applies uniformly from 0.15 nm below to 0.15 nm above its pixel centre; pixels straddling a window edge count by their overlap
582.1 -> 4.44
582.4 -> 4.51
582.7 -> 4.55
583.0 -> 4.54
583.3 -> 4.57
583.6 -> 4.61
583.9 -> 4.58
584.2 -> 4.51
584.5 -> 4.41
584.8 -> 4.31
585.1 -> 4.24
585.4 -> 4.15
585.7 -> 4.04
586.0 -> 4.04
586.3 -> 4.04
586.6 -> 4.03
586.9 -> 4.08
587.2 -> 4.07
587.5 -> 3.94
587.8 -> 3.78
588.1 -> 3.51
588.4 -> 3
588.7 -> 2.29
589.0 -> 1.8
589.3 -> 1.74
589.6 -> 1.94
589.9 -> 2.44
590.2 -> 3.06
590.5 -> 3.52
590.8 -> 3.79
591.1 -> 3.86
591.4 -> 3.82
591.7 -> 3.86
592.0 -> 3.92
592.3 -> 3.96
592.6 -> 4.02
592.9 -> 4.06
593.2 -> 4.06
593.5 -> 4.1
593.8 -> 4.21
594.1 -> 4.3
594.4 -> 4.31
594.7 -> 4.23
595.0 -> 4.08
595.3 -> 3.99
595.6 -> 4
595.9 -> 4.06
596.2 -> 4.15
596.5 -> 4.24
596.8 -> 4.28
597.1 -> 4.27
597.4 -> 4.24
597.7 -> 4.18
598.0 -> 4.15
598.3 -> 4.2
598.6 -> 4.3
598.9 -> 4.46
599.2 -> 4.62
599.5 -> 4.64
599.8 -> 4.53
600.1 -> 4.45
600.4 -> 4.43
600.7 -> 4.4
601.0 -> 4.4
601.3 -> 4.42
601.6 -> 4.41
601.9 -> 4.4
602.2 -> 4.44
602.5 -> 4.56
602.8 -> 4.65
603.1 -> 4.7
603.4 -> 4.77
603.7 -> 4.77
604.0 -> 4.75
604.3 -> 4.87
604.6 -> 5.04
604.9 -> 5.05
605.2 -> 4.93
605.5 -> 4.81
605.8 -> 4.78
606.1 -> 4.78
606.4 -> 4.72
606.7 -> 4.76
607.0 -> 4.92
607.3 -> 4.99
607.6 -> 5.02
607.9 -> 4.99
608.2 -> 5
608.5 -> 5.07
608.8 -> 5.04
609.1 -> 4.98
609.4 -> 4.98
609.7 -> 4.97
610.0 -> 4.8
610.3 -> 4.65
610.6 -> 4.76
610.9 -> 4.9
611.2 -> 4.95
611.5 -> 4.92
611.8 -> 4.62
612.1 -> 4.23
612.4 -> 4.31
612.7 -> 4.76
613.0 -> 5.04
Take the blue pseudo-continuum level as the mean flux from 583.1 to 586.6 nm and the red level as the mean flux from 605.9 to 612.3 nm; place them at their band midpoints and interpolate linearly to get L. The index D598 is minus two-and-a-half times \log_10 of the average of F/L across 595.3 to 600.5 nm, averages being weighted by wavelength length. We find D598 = 0.075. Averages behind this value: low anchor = 4.31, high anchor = 4.85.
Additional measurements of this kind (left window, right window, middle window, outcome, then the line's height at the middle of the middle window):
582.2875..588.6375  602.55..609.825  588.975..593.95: 0.25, 4.35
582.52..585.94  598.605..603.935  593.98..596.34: 0.09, 4.48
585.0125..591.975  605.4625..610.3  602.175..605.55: -0.04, 4.6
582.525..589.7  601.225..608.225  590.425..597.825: 0.04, 4.22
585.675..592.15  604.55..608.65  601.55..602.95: 0.01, 4.54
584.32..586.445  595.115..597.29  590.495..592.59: 0.08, 4.16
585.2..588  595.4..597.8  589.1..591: 0.42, 4.07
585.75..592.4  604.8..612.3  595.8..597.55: -0.07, 3.96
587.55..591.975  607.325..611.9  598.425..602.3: -0.10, 4.06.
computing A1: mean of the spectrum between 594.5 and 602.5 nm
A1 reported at 4.31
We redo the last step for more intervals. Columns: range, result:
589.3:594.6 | 3.67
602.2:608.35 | 4.83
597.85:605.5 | 4.58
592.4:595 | 4.15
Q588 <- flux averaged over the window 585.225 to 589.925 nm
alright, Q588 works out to 3.33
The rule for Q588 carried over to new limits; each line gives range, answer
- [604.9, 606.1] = 4.86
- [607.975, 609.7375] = 5.01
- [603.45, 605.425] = 4.89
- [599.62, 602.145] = 4.43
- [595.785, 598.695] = 4.21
